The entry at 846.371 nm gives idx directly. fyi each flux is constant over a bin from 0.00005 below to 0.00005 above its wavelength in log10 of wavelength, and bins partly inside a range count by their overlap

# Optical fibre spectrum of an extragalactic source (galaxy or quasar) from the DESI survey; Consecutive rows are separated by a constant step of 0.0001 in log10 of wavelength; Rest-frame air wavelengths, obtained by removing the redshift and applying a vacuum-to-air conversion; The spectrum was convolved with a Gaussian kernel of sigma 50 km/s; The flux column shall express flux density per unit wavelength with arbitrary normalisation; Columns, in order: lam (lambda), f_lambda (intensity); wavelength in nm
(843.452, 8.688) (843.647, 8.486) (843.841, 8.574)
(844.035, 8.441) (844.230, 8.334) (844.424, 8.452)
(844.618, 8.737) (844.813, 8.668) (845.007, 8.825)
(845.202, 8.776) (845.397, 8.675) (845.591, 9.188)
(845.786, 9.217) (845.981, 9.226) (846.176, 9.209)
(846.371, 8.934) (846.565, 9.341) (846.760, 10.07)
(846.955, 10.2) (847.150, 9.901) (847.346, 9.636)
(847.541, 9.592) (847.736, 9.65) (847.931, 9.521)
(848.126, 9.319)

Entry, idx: 8.934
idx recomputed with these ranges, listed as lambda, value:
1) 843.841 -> 8.574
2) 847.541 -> 9.592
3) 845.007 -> 8.825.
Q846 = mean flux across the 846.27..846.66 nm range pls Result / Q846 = 9.15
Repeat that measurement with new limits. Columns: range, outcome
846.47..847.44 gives 9.82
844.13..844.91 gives 8.55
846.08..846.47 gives 9.09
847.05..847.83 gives 9.69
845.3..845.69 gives 8.94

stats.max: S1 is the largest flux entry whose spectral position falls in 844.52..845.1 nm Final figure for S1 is 8.825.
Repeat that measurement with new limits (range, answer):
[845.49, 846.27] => 9.226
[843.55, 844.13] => 8.574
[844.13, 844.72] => 8.737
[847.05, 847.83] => 9.901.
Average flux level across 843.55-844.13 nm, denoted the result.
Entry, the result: 8.51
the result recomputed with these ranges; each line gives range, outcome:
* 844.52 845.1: 8.75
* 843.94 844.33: 8.38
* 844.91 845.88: 8.93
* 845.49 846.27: 9.21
